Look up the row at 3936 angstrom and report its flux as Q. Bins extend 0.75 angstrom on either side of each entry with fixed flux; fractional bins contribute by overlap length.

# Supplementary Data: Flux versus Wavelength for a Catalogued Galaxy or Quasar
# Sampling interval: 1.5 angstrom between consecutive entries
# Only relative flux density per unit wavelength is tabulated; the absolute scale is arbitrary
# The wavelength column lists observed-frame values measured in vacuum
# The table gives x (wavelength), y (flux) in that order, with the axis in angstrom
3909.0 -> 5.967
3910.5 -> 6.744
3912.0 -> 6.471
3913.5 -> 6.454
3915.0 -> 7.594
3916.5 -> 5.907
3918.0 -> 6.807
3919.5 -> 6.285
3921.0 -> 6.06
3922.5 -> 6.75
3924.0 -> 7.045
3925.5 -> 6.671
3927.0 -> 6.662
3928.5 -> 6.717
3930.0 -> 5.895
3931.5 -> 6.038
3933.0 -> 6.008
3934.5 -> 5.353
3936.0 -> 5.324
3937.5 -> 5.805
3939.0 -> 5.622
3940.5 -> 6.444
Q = 5.324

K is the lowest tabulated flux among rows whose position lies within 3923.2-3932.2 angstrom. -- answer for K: 5.895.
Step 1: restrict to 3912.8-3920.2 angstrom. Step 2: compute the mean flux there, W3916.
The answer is 6.61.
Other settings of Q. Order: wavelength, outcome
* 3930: 5.895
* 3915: 7.594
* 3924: 7.045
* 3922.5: 6.75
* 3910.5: 6.744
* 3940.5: 6.444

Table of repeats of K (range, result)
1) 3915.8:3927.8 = 5.907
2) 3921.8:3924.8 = 6.75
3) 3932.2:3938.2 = 5.324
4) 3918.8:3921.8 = 6.06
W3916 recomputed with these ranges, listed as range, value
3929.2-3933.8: 5.98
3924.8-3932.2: 6.4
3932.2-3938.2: 5.62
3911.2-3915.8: 6.83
